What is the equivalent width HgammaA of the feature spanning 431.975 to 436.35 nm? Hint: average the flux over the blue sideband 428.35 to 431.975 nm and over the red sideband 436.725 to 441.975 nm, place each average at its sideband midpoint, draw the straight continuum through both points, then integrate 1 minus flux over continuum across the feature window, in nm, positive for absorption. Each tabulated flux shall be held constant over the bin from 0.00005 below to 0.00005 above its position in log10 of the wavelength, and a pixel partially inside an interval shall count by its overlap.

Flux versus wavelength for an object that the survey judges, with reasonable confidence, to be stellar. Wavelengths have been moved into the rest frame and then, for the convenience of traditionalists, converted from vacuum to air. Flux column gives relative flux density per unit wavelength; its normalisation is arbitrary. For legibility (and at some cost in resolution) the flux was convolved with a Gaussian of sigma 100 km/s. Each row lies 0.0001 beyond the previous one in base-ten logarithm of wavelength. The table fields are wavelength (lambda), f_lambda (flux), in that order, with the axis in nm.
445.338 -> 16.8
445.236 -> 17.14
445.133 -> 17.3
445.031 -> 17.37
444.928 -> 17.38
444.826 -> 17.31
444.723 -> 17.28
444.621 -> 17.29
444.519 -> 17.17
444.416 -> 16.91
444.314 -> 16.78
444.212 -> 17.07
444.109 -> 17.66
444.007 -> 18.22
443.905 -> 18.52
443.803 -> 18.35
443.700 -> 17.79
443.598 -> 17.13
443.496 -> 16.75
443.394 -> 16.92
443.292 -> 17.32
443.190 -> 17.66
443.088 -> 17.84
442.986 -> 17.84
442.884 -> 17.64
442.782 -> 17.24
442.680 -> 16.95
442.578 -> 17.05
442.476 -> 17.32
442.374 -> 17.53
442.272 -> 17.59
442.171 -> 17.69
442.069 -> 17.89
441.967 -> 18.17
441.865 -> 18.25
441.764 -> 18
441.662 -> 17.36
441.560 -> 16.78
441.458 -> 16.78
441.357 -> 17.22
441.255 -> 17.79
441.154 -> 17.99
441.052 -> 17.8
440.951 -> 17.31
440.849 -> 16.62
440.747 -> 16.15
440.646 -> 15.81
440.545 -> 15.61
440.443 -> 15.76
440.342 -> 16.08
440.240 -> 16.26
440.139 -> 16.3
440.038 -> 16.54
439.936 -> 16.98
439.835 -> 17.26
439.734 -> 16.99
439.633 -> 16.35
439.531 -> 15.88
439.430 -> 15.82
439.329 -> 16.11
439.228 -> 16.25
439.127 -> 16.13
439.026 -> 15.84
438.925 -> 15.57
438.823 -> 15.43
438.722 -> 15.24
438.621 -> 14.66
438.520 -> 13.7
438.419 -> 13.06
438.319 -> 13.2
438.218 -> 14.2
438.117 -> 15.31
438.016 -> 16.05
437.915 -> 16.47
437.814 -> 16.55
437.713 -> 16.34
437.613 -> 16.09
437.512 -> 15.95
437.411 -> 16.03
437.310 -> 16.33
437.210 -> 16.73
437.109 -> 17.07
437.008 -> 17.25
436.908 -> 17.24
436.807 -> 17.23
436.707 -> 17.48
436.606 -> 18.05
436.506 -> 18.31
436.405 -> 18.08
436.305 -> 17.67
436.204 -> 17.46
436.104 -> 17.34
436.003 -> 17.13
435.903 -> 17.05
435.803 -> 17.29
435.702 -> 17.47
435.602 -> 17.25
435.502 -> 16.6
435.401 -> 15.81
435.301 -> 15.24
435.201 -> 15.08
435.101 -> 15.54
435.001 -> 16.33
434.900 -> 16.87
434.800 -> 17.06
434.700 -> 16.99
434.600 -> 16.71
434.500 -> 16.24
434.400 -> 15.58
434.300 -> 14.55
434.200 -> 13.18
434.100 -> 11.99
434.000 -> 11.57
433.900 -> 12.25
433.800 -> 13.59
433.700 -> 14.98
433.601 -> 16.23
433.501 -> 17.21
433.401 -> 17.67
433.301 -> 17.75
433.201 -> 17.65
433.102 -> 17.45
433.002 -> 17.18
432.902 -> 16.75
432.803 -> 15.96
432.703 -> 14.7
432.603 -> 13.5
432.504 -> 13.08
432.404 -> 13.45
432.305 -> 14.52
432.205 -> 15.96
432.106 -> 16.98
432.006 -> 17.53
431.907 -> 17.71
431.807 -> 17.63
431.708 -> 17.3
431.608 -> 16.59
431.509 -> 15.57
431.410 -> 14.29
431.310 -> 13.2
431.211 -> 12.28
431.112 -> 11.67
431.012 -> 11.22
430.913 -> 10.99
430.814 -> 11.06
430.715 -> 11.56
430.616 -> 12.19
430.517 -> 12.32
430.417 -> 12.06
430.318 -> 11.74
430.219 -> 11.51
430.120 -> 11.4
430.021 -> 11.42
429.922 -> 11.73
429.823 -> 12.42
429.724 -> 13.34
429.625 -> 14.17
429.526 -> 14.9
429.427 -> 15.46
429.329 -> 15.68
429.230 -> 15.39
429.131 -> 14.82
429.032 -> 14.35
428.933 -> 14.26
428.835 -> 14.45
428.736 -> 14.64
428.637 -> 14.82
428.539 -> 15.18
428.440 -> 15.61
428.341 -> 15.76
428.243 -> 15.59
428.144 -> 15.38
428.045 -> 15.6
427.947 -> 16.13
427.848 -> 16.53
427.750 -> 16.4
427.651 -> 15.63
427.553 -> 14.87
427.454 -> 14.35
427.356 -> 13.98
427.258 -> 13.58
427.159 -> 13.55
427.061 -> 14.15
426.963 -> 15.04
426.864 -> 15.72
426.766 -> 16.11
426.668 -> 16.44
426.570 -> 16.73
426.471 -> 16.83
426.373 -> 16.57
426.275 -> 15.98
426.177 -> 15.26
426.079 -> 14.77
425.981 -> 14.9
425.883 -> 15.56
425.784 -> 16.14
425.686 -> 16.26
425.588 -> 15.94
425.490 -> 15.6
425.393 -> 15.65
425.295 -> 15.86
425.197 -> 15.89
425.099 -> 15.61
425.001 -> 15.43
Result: -0.288 nm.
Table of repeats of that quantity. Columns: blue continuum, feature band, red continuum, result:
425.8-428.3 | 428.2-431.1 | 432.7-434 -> 0.414 nm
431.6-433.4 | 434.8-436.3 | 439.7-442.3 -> -0.012 nm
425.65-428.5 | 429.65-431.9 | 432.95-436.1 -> 0.390 nm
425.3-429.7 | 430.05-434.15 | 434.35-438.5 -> 0.396 nm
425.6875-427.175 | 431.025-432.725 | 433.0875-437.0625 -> 0.115 nm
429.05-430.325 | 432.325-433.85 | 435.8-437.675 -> -0.054 nm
